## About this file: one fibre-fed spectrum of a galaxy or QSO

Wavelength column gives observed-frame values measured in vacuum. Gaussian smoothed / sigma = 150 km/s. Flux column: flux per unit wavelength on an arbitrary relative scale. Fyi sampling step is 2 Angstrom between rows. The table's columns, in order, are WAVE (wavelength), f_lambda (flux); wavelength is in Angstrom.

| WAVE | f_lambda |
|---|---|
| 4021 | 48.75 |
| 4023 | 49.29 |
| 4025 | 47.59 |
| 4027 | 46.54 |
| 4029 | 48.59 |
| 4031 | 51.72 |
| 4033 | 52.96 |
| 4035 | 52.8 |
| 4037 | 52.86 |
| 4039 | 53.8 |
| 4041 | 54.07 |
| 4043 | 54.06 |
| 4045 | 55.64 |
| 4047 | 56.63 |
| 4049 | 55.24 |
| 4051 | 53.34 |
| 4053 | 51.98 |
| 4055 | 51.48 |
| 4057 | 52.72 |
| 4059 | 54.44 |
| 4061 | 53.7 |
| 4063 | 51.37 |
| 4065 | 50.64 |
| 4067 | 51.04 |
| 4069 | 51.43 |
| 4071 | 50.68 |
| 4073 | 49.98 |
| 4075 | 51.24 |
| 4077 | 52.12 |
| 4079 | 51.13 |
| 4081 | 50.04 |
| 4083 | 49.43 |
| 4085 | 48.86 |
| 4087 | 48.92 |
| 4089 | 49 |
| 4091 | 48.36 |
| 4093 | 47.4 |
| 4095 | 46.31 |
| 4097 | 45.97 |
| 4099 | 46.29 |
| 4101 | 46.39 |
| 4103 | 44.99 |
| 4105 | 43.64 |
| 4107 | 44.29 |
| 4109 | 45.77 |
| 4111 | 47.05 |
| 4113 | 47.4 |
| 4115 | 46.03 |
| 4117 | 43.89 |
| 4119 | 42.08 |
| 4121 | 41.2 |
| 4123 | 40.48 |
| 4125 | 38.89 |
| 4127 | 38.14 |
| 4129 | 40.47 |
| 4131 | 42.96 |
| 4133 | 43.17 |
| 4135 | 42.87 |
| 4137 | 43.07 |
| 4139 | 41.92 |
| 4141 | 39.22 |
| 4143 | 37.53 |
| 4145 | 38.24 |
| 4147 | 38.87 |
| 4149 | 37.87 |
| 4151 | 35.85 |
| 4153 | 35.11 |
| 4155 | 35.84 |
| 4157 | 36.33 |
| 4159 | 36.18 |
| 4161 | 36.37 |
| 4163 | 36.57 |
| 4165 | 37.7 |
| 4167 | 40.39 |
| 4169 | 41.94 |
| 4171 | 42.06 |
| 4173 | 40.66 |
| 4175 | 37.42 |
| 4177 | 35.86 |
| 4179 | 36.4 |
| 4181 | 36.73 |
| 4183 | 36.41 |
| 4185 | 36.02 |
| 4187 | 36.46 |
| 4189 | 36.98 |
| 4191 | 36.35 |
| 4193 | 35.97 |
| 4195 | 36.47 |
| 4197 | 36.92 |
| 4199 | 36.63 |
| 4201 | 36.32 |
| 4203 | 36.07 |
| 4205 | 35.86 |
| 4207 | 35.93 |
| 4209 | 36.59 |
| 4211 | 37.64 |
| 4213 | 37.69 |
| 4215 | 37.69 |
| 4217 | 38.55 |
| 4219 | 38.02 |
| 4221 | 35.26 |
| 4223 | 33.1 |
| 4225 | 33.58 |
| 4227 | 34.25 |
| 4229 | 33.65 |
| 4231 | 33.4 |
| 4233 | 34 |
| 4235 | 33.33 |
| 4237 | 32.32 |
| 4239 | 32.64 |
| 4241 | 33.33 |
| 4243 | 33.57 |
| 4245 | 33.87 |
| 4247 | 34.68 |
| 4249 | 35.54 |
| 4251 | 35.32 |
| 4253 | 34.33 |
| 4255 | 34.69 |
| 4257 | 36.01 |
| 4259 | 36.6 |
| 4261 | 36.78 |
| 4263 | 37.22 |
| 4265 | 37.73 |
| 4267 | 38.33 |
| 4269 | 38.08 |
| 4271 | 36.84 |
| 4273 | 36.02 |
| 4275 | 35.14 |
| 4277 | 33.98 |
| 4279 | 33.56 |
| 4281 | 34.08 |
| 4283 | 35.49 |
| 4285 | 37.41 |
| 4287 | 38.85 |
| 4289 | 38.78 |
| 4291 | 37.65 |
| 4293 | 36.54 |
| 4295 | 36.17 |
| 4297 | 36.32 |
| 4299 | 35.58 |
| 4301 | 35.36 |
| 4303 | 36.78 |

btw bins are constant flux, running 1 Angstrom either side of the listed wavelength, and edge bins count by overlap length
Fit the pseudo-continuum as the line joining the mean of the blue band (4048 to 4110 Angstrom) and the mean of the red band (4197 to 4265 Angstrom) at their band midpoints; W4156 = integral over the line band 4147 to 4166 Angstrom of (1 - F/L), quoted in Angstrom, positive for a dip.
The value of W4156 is 2.60 Angstrom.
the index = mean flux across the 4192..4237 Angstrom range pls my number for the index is 35.7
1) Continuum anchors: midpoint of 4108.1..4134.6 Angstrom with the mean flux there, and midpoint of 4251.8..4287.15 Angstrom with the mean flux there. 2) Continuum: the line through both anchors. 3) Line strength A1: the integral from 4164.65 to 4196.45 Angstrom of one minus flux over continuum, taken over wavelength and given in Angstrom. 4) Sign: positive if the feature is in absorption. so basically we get 1.9 Angstrom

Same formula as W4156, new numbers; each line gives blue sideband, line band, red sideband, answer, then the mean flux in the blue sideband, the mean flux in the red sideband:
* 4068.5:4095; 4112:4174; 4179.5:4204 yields 3.4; 49.7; 36.4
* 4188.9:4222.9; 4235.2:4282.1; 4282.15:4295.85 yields 2.3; 36.7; 37.3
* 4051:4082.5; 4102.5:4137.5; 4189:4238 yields 2.1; 51.6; 35.7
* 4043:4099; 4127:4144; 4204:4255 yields 1.3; 51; 35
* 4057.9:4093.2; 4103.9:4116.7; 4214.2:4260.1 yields 0.4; 50.6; 34.7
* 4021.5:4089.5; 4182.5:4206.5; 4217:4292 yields 2.3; 51.6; 35.4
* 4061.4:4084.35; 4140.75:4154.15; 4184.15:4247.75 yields 1.7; 50.9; 35.4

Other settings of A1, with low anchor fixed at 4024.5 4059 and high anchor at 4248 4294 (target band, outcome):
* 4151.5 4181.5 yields 4.1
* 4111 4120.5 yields 0.5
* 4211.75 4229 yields 1.7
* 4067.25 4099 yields 0.2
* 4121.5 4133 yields 1.5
